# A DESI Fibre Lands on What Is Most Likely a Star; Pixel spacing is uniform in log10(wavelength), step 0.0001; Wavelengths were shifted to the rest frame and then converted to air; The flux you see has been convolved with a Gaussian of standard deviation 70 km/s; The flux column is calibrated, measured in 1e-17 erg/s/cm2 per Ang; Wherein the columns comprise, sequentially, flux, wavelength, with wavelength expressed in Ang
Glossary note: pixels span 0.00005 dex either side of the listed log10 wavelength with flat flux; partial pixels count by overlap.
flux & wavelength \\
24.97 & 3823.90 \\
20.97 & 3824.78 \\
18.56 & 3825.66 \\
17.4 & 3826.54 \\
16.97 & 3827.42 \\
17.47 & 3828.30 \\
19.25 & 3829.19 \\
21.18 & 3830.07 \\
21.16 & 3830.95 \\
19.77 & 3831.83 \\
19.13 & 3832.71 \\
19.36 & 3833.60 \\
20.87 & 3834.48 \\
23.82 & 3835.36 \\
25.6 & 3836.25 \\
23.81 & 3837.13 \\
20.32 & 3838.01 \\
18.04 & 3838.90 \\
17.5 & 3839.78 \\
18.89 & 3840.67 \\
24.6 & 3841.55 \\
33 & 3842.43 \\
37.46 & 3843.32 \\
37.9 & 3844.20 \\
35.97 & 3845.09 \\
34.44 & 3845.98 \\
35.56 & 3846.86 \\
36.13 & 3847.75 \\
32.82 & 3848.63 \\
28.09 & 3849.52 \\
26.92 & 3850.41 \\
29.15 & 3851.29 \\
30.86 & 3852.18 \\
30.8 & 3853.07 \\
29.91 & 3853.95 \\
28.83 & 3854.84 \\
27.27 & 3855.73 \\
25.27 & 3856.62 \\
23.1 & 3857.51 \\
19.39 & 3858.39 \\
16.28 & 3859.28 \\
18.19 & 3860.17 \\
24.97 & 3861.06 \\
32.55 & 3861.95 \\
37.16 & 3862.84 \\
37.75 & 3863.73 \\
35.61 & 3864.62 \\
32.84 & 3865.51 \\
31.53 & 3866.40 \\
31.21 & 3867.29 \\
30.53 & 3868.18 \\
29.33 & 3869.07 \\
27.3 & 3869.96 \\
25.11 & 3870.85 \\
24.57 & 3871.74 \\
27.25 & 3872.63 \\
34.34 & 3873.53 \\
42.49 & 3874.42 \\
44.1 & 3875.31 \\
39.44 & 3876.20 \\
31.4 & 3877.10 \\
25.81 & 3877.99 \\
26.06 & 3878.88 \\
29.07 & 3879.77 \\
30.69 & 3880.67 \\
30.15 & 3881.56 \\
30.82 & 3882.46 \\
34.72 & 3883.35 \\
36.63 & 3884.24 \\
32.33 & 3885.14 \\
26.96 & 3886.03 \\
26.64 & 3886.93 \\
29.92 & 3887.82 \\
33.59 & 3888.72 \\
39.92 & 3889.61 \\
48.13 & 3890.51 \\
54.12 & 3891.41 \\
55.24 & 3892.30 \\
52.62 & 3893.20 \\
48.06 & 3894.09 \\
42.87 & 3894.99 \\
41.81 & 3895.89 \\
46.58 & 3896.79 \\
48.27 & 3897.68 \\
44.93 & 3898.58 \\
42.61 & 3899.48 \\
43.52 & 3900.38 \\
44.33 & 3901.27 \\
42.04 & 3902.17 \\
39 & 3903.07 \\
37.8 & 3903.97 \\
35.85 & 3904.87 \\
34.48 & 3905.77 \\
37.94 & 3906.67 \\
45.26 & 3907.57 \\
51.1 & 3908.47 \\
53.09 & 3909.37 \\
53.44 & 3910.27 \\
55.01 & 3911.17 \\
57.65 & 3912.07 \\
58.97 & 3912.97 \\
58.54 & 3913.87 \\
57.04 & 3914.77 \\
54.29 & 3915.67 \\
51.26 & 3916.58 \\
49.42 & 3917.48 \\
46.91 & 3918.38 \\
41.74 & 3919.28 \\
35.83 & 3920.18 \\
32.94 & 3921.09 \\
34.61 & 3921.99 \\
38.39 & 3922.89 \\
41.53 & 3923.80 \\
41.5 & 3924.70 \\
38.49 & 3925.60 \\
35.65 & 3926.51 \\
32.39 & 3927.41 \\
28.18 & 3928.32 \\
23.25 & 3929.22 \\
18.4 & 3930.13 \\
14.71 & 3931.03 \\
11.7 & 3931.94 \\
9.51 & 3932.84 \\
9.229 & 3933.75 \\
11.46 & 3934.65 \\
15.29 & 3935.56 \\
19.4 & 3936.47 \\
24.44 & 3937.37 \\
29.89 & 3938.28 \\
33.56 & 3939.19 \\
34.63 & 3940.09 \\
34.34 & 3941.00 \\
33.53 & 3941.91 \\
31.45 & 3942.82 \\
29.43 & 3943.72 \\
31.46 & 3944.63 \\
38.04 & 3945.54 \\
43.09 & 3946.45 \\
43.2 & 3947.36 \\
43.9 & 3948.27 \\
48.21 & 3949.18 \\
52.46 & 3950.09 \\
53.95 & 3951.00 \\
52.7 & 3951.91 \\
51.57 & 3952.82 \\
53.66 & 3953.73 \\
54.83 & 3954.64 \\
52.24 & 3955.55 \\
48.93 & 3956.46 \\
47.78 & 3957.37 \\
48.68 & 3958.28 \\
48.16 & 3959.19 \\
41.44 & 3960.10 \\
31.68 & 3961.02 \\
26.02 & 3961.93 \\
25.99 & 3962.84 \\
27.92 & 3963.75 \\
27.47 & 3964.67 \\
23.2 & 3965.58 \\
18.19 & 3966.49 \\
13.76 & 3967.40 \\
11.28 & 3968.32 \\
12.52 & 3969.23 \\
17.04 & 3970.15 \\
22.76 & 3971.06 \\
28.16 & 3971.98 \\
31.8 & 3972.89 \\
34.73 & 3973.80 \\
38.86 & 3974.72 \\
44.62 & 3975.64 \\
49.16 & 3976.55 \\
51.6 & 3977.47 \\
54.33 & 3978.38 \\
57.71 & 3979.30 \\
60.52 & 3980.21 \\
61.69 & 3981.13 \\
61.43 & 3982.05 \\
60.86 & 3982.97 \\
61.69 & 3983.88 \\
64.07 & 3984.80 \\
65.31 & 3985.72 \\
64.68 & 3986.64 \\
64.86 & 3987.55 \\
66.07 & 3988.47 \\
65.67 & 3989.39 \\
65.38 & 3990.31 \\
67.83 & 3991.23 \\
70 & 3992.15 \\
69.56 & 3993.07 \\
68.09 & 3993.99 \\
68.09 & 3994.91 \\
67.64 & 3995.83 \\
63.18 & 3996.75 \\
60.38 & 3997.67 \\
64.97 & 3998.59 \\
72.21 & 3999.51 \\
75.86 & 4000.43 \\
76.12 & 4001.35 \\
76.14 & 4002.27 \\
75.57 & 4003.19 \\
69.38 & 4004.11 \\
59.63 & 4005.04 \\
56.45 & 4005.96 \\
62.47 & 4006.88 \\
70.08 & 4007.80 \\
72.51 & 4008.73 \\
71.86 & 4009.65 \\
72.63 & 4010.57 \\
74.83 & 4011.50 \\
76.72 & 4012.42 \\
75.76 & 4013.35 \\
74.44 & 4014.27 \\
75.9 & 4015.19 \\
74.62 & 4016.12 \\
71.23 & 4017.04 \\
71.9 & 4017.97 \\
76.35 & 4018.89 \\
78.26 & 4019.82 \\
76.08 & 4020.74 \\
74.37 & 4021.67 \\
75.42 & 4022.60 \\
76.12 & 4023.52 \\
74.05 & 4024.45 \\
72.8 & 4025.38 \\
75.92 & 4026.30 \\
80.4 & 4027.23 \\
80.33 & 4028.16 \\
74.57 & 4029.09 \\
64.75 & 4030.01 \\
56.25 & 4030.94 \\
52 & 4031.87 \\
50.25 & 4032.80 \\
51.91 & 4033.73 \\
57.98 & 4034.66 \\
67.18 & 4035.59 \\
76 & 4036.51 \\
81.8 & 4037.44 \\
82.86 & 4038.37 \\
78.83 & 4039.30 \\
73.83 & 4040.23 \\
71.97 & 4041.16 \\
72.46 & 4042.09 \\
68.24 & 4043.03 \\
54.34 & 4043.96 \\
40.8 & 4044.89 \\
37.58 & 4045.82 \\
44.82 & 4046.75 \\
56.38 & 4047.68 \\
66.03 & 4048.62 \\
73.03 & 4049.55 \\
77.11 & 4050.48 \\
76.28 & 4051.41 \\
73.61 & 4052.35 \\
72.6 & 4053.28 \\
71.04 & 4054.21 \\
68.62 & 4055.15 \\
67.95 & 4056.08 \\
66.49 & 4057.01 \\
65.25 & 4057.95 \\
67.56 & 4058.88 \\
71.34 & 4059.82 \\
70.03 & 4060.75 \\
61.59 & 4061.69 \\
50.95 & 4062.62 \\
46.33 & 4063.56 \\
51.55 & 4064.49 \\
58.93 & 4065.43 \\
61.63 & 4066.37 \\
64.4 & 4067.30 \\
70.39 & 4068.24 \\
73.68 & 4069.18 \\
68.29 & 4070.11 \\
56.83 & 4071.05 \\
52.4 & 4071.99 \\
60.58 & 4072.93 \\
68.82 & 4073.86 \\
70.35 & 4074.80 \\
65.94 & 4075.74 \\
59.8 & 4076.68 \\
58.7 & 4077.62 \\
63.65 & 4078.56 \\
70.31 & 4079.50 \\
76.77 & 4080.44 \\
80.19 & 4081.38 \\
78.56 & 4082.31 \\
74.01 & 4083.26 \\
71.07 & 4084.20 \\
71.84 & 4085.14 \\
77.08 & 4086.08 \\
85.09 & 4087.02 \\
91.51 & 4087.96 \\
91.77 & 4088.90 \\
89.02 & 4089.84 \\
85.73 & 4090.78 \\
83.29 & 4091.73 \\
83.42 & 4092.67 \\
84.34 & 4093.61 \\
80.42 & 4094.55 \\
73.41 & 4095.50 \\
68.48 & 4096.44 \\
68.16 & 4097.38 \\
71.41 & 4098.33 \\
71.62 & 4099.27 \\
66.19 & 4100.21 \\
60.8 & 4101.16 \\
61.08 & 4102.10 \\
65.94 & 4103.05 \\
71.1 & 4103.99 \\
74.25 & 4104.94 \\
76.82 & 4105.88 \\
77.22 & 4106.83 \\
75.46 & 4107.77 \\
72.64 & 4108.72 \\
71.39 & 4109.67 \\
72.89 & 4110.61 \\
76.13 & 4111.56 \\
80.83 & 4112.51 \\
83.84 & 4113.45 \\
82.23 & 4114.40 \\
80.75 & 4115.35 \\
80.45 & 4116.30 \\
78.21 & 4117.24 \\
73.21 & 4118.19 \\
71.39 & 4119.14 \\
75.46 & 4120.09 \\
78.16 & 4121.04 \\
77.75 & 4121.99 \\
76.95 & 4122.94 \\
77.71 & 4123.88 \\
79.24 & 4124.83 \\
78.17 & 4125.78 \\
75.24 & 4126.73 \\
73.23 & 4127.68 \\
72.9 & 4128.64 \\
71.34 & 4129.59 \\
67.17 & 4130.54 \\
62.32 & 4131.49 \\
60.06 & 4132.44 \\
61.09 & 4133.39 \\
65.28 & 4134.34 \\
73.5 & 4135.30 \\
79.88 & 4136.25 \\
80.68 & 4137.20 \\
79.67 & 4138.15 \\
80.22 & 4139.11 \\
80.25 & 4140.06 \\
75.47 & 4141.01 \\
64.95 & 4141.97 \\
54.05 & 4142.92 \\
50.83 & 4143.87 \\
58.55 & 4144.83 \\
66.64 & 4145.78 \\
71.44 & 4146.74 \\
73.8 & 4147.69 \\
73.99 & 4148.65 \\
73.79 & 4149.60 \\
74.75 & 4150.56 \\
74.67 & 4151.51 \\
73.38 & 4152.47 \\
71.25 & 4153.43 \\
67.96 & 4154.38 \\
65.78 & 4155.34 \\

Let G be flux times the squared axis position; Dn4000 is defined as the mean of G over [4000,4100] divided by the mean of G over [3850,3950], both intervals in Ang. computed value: 2.1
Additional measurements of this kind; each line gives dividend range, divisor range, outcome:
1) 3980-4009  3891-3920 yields 1.46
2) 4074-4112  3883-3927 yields 1.87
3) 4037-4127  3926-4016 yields 1.57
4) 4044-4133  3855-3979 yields 2.13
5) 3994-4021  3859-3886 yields 2.45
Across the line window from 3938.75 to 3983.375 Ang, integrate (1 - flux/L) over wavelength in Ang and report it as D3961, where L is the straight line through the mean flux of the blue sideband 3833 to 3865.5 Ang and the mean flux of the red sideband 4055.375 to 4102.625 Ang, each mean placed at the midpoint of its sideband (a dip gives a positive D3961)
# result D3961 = 7.9 Ang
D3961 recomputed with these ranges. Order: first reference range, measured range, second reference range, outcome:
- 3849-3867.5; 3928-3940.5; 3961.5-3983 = 4.9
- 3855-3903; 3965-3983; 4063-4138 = 5.0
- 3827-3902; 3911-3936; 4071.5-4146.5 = 3.2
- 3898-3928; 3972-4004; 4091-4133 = -3.2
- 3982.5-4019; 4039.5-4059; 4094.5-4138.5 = 1.5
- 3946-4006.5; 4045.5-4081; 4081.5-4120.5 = 2.2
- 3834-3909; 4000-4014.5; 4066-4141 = -3.7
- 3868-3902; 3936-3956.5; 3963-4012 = 3.1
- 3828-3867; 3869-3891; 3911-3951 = -1.4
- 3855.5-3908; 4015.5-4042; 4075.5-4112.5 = -3.9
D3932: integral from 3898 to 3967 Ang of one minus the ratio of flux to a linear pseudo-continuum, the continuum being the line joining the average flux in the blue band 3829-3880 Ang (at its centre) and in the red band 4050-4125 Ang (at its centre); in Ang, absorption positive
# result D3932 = 6.3 Ang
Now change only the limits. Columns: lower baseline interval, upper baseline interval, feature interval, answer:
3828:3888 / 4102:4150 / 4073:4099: -3.56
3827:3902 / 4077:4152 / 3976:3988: -1.94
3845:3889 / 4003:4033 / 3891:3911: -2.99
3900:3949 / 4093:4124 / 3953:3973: 5.24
